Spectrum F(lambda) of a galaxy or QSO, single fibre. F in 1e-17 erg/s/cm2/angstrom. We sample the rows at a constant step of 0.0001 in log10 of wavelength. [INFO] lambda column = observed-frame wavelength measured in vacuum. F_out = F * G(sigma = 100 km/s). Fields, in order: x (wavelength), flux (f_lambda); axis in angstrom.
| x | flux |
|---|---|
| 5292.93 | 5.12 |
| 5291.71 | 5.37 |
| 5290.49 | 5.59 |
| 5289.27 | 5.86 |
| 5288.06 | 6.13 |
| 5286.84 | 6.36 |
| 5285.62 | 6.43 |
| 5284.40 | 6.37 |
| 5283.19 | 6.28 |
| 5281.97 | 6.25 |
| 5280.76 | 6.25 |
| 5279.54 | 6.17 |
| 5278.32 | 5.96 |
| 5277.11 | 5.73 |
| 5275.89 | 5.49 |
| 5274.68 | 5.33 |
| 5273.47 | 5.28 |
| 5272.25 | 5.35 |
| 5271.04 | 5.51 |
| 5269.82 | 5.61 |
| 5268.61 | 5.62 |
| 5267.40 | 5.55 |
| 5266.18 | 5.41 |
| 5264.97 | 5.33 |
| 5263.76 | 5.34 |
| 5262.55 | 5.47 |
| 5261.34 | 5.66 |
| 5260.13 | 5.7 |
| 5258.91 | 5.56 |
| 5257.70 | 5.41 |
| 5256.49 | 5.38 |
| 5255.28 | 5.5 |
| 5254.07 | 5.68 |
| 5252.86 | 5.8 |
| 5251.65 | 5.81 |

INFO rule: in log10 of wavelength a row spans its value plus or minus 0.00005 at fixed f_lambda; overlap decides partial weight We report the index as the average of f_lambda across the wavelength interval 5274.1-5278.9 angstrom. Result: 5.63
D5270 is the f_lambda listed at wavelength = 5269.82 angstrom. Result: 5.61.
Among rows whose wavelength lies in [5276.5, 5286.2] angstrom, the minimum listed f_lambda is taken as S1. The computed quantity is 5.73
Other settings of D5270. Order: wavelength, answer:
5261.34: 5.66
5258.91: 5.56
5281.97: 6.25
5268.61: 5.62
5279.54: 6.17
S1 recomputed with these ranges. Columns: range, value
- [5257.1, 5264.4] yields 5.34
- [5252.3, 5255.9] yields 5.5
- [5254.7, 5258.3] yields 5.38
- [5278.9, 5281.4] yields 6.17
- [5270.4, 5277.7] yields 5.28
